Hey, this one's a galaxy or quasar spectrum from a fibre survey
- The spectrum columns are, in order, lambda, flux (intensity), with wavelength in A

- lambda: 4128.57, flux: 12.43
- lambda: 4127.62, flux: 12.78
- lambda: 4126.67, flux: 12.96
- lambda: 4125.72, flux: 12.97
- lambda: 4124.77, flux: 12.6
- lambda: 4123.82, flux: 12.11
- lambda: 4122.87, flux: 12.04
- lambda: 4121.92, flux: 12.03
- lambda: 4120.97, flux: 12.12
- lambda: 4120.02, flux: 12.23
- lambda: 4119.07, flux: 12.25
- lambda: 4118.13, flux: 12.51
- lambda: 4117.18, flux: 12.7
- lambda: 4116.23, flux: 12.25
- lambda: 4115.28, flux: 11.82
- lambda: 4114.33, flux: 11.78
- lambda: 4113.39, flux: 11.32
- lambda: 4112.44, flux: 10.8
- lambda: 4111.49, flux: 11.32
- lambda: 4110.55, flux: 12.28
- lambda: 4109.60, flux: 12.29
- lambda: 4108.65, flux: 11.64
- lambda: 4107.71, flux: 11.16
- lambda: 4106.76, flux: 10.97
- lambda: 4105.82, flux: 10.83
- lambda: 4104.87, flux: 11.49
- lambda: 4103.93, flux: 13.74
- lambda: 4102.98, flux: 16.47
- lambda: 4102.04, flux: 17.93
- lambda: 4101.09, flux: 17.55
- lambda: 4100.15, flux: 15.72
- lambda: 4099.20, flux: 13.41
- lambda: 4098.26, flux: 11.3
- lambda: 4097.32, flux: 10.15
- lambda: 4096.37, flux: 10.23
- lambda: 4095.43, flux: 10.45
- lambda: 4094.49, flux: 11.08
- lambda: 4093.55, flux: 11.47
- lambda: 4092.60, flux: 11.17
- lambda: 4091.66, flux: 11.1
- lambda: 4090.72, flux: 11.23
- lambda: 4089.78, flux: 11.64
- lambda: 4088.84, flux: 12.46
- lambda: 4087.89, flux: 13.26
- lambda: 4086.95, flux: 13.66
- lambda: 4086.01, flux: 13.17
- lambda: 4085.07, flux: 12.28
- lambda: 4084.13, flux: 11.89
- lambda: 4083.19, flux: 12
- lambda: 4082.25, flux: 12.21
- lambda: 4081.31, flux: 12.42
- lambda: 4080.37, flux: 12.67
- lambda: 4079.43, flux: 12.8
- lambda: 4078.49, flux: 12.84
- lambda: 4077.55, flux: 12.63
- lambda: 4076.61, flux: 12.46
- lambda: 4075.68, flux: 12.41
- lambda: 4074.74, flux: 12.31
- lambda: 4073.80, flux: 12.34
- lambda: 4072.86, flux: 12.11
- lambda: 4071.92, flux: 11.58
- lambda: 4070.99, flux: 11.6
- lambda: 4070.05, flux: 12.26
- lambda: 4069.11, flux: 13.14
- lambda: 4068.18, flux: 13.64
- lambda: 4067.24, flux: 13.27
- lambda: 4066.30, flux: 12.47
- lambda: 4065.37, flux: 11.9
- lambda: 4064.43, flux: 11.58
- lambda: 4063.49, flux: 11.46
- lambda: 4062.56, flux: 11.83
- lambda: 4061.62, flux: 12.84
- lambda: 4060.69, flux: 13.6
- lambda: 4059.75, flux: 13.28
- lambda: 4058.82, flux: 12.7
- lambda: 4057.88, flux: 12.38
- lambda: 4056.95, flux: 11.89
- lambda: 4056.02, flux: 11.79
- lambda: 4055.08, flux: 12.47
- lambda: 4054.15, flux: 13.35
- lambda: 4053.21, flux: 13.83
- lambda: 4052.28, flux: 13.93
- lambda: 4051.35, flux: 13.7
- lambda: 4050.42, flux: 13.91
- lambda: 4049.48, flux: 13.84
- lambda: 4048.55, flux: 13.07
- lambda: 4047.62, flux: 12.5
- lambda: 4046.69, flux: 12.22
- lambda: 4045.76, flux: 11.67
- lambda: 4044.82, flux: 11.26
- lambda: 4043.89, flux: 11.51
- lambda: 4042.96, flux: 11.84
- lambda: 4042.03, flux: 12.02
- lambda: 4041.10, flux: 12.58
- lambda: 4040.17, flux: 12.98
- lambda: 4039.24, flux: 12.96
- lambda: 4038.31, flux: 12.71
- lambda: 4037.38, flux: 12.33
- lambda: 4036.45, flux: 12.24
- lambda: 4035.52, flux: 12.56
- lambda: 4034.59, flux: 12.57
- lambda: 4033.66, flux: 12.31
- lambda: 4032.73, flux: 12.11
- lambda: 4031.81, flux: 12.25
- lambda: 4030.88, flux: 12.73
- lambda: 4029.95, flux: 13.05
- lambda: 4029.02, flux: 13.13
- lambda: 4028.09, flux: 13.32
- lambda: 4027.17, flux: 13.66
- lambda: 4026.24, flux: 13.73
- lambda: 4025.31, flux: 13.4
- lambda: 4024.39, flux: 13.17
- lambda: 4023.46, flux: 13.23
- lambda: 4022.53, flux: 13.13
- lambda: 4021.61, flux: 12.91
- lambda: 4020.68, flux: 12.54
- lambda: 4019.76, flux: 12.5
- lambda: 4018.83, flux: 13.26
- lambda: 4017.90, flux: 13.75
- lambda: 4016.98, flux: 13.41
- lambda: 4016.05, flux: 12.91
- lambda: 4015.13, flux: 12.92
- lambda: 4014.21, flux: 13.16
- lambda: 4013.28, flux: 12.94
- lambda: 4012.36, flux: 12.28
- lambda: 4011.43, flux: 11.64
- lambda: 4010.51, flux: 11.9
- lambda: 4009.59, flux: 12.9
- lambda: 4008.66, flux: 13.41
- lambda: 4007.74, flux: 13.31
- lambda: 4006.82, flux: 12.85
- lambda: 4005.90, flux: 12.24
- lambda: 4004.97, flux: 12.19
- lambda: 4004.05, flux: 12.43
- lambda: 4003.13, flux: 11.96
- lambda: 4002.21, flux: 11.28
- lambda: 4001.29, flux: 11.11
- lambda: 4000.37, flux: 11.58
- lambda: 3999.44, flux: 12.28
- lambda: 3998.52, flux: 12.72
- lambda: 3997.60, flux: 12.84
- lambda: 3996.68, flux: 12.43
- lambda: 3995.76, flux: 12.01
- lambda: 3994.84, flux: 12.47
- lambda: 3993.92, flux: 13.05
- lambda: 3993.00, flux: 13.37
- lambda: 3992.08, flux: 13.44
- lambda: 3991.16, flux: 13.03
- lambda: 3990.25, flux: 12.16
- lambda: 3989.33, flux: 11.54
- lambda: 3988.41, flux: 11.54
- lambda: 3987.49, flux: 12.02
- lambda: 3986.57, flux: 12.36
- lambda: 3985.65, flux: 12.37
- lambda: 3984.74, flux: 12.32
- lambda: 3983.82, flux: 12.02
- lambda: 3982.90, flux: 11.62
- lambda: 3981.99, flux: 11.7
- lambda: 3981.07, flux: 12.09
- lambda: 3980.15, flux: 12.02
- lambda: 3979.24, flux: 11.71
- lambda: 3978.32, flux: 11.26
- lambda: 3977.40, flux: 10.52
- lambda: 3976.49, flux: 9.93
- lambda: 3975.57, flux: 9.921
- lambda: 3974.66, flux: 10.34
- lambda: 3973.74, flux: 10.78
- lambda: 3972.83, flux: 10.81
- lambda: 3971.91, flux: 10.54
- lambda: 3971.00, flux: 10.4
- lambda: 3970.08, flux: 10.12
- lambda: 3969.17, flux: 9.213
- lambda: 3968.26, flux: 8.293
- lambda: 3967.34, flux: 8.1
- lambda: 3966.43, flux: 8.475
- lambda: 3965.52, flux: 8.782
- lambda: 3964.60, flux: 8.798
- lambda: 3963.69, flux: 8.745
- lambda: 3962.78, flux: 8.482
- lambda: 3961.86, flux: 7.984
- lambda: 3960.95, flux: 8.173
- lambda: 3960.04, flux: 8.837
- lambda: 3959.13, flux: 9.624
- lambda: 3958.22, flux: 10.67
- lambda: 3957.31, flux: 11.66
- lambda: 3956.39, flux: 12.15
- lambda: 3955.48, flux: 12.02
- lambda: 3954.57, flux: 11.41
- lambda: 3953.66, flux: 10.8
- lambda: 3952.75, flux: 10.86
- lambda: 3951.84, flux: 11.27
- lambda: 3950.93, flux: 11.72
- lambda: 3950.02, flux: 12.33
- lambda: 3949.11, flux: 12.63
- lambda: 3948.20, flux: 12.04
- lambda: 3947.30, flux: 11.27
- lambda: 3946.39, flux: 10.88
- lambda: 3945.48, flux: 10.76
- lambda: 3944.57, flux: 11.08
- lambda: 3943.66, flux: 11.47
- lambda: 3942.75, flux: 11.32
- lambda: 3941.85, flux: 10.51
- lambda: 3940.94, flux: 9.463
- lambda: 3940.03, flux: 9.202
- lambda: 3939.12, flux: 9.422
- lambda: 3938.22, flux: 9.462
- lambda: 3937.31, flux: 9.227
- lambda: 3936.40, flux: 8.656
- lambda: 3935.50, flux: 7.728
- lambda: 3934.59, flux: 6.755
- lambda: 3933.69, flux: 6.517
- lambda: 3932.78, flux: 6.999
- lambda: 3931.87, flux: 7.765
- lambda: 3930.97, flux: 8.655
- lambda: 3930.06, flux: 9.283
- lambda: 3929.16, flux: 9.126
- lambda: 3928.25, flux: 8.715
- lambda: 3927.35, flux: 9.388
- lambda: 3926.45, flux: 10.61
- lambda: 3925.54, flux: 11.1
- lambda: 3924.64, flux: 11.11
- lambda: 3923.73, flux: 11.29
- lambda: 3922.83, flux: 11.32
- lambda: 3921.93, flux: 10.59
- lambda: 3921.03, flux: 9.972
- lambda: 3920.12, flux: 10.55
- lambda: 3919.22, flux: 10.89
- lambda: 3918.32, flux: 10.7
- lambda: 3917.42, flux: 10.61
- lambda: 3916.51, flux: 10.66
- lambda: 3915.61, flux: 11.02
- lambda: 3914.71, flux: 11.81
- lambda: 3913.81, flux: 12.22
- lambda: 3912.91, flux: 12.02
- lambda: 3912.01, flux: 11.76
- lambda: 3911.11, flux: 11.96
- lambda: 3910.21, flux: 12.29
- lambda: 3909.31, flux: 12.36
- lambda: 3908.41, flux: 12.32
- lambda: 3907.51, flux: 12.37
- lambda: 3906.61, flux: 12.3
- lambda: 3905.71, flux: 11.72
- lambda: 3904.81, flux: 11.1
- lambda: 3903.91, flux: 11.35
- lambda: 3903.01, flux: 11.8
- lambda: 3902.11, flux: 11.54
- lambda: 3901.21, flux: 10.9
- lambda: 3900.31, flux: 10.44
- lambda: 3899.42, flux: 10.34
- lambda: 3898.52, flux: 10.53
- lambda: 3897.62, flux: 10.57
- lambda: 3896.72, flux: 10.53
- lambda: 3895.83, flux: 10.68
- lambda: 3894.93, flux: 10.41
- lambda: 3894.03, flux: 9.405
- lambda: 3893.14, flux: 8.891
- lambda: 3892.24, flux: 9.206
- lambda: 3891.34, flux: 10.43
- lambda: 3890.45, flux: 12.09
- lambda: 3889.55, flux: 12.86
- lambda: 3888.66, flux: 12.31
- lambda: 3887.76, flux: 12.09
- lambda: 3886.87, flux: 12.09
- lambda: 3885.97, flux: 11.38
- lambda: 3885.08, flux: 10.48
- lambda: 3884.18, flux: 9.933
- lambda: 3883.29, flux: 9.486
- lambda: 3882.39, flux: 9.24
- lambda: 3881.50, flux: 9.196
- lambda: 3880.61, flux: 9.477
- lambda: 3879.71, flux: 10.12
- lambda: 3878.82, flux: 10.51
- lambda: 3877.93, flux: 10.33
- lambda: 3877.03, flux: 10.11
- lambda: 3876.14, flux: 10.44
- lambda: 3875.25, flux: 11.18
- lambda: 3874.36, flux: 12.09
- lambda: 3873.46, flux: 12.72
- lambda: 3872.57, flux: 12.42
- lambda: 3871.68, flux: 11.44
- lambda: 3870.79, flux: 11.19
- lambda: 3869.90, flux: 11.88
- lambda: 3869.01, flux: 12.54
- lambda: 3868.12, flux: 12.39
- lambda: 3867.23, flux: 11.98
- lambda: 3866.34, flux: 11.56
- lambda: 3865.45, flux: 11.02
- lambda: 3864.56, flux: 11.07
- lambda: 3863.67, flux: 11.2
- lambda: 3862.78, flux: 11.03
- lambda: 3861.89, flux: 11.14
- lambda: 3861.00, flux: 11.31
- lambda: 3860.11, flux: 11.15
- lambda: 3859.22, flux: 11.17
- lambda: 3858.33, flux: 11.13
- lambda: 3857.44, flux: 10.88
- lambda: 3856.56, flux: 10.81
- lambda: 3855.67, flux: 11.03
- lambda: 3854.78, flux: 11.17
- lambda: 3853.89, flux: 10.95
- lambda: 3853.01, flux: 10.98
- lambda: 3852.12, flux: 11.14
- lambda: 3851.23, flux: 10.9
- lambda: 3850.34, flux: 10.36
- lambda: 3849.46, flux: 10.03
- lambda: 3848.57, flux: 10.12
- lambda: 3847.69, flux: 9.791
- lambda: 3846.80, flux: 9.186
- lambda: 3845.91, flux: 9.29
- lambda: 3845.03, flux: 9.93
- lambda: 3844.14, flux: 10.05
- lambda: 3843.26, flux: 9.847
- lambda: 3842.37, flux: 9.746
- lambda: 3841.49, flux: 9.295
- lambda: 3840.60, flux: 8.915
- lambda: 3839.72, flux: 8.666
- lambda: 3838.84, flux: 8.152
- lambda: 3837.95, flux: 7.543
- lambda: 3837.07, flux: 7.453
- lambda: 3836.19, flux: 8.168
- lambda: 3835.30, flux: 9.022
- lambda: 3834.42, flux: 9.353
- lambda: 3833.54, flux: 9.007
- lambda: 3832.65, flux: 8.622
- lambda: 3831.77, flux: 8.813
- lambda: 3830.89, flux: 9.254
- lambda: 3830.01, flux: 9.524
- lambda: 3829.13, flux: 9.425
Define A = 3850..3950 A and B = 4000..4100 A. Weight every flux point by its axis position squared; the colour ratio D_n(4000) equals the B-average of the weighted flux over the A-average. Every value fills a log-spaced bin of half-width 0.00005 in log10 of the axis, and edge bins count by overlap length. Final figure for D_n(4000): 1.3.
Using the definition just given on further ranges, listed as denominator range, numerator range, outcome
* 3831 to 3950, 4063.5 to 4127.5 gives 1.31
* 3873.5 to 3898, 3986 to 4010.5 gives 1.24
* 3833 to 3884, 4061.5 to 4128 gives 1.34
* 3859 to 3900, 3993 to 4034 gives 1.24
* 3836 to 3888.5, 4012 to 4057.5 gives 1.32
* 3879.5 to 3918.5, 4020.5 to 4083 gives 1.24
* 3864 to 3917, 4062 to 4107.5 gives 1.23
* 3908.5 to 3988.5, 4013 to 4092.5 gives 1.28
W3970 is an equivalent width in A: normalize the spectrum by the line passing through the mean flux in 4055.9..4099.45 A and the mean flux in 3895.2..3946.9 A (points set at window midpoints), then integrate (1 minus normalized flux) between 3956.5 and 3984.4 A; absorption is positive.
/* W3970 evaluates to 2.3 A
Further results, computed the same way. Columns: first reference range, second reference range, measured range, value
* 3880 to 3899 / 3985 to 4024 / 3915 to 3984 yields 8.4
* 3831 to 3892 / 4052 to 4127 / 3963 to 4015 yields 0.2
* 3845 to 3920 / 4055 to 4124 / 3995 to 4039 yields -2.9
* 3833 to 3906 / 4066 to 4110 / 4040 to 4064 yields -0.9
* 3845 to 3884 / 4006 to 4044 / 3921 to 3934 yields 2.3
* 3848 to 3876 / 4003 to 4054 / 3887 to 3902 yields 1.0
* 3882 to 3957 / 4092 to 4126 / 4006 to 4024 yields -2.2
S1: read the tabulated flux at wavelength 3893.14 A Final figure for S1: 8.891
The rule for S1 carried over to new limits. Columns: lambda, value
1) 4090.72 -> 11.23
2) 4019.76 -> 12.5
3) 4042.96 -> 11.84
